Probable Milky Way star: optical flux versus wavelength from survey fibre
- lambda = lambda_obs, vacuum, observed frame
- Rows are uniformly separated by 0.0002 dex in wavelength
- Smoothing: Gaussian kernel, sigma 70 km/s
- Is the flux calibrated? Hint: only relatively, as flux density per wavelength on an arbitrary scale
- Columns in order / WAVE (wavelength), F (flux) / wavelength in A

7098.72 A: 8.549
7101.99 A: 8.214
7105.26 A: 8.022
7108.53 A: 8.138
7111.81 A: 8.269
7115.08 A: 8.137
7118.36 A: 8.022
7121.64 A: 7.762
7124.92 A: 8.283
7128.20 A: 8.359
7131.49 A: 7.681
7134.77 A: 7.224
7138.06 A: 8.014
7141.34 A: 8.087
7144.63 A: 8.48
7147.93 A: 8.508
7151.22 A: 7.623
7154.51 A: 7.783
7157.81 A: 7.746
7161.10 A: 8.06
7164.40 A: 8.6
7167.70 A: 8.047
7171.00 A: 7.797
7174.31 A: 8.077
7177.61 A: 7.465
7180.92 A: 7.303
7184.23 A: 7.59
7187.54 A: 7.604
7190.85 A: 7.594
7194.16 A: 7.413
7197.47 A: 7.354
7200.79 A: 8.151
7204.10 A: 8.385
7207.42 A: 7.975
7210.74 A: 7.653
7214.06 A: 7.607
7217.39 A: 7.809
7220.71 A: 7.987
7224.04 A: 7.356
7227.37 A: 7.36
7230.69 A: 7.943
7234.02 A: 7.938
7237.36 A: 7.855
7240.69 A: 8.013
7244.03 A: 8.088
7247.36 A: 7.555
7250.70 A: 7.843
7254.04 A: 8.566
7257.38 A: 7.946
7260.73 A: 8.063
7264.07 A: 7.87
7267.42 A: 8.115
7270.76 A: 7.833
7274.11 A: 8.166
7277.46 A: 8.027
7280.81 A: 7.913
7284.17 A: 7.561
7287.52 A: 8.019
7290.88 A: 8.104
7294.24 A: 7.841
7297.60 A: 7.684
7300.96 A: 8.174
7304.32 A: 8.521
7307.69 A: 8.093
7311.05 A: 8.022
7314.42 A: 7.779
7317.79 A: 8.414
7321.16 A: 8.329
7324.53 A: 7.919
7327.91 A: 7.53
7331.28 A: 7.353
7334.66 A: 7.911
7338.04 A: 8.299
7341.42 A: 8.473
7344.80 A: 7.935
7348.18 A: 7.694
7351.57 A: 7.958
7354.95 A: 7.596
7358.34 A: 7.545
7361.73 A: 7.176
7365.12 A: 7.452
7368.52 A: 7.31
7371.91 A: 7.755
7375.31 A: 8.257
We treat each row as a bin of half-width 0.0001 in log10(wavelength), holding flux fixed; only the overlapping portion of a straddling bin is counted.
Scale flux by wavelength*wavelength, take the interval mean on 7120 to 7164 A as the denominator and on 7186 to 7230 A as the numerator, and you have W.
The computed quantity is 0.98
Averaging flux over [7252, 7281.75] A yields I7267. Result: 8.06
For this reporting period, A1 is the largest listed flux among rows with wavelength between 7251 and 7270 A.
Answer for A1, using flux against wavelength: 8.566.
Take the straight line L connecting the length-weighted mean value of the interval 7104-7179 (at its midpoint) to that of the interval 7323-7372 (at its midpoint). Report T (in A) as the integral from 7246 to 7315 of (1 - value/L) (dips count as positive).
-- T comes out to -1.53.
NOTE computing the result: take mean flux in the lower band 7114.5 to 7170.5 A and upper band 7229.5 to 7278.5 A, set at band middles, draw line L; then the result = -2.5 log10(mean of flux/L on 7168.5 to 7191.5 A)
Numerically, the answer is 0.05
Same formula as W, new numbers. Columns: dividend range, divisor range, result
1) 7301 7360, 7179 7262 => 1.05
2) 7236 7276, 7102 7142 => 1.04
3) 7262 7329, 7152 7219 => 1.06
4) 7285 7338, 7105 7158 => 1.05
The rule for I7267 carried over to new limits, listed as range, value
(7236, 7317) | 7.99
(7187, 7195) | 7.54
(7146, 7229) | 7.8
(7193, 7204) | 7.76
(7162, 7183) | 7.88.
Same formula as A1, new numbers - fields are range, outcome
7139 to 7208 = 8.6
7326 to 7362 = 8.473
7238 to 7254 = 8.088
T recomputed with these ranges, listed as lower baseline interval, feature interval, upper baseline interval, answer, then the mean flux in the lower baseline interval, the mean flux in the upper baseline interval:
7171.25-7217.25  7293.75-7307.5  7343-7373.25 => -0.8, 7.71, 7.6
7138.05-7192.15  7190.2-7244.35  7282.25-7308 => 1.0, 7.9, 7.99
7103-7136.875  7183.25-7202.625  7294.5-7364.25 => 0.8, 7.99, 7.91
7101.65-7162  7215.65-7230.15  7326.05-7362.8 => 0.5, 8.02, 7.78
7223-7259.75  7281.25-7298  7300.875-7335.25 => 0.2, 7.87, 8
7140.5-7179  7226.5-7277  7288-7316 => 0.4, 8.02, 8.03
